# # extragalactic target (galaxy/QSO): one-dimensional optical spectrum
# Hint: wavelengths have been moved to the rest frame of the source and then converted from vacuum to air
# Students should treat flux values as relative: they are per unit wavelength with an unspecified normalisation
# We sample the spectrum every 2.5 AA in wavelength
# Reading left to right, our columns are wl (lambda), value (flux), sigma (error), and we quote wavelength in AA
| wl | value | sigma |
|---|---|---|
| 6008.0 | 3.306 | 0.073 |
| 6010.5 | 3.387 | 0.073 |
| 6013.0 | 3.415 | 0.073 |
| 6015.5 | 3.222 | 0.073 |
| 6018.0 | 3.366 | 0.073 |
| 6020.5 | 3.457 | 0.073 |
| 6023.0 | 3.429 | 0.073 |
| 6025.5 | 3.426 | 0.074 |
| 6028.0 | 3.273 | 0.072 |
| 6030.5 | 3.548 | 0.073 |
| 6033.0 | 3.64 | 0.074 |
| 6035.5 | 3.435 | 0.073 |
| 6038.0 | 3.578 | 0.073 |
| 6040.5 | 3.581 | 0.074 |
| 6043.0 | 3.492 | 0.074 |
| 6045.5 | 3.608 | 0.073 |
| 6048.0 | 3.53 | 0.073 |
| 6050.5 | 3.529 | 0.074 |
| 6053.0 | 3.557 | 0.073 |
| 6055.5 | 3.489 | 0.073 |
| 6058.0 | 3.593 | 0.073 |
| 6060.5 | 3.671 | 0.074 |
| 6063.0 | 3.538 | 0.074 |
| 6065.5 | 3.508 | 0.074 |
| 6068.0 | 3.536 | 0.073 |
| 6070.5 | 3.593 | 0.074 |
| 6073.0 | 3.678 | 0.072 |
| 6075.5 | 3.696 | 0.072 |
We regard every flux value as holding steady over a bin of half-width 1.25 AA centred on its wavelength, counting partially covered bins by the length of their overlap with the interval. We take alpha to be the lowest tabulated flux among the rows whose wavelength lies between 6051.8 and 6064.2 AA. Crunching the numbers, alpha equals 3.489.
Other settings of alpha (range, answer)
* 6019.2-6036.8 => 3.273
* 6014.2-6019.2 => 3.222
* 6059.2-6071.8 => 3.508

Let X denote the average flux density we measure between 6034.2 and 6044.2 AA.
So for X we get 3.52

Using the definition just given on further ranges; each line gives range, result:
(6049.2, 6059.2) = 3.54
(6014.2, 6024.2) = 3.37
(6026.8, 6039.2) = 3.5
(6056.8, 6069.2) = 3.57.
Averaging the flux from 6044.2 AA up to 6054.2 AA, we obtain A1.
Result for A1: 3.56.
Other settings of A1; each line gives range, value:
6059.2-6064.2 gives 3.61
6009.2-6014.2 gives 3.4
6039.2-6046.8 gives 3.56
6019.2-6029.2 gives 3.4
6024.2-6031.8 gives 3.42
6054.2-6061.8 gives 3.58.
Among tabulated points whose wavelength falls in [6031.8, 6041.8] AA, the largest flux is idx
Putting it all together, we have 3.64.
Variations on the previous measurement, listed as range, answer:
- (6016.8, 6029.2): 3.457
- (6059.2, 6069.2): 3.671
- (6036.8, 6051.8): 3.608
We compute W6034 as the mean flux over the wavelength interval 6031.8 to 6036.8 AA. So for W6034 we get 3.54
